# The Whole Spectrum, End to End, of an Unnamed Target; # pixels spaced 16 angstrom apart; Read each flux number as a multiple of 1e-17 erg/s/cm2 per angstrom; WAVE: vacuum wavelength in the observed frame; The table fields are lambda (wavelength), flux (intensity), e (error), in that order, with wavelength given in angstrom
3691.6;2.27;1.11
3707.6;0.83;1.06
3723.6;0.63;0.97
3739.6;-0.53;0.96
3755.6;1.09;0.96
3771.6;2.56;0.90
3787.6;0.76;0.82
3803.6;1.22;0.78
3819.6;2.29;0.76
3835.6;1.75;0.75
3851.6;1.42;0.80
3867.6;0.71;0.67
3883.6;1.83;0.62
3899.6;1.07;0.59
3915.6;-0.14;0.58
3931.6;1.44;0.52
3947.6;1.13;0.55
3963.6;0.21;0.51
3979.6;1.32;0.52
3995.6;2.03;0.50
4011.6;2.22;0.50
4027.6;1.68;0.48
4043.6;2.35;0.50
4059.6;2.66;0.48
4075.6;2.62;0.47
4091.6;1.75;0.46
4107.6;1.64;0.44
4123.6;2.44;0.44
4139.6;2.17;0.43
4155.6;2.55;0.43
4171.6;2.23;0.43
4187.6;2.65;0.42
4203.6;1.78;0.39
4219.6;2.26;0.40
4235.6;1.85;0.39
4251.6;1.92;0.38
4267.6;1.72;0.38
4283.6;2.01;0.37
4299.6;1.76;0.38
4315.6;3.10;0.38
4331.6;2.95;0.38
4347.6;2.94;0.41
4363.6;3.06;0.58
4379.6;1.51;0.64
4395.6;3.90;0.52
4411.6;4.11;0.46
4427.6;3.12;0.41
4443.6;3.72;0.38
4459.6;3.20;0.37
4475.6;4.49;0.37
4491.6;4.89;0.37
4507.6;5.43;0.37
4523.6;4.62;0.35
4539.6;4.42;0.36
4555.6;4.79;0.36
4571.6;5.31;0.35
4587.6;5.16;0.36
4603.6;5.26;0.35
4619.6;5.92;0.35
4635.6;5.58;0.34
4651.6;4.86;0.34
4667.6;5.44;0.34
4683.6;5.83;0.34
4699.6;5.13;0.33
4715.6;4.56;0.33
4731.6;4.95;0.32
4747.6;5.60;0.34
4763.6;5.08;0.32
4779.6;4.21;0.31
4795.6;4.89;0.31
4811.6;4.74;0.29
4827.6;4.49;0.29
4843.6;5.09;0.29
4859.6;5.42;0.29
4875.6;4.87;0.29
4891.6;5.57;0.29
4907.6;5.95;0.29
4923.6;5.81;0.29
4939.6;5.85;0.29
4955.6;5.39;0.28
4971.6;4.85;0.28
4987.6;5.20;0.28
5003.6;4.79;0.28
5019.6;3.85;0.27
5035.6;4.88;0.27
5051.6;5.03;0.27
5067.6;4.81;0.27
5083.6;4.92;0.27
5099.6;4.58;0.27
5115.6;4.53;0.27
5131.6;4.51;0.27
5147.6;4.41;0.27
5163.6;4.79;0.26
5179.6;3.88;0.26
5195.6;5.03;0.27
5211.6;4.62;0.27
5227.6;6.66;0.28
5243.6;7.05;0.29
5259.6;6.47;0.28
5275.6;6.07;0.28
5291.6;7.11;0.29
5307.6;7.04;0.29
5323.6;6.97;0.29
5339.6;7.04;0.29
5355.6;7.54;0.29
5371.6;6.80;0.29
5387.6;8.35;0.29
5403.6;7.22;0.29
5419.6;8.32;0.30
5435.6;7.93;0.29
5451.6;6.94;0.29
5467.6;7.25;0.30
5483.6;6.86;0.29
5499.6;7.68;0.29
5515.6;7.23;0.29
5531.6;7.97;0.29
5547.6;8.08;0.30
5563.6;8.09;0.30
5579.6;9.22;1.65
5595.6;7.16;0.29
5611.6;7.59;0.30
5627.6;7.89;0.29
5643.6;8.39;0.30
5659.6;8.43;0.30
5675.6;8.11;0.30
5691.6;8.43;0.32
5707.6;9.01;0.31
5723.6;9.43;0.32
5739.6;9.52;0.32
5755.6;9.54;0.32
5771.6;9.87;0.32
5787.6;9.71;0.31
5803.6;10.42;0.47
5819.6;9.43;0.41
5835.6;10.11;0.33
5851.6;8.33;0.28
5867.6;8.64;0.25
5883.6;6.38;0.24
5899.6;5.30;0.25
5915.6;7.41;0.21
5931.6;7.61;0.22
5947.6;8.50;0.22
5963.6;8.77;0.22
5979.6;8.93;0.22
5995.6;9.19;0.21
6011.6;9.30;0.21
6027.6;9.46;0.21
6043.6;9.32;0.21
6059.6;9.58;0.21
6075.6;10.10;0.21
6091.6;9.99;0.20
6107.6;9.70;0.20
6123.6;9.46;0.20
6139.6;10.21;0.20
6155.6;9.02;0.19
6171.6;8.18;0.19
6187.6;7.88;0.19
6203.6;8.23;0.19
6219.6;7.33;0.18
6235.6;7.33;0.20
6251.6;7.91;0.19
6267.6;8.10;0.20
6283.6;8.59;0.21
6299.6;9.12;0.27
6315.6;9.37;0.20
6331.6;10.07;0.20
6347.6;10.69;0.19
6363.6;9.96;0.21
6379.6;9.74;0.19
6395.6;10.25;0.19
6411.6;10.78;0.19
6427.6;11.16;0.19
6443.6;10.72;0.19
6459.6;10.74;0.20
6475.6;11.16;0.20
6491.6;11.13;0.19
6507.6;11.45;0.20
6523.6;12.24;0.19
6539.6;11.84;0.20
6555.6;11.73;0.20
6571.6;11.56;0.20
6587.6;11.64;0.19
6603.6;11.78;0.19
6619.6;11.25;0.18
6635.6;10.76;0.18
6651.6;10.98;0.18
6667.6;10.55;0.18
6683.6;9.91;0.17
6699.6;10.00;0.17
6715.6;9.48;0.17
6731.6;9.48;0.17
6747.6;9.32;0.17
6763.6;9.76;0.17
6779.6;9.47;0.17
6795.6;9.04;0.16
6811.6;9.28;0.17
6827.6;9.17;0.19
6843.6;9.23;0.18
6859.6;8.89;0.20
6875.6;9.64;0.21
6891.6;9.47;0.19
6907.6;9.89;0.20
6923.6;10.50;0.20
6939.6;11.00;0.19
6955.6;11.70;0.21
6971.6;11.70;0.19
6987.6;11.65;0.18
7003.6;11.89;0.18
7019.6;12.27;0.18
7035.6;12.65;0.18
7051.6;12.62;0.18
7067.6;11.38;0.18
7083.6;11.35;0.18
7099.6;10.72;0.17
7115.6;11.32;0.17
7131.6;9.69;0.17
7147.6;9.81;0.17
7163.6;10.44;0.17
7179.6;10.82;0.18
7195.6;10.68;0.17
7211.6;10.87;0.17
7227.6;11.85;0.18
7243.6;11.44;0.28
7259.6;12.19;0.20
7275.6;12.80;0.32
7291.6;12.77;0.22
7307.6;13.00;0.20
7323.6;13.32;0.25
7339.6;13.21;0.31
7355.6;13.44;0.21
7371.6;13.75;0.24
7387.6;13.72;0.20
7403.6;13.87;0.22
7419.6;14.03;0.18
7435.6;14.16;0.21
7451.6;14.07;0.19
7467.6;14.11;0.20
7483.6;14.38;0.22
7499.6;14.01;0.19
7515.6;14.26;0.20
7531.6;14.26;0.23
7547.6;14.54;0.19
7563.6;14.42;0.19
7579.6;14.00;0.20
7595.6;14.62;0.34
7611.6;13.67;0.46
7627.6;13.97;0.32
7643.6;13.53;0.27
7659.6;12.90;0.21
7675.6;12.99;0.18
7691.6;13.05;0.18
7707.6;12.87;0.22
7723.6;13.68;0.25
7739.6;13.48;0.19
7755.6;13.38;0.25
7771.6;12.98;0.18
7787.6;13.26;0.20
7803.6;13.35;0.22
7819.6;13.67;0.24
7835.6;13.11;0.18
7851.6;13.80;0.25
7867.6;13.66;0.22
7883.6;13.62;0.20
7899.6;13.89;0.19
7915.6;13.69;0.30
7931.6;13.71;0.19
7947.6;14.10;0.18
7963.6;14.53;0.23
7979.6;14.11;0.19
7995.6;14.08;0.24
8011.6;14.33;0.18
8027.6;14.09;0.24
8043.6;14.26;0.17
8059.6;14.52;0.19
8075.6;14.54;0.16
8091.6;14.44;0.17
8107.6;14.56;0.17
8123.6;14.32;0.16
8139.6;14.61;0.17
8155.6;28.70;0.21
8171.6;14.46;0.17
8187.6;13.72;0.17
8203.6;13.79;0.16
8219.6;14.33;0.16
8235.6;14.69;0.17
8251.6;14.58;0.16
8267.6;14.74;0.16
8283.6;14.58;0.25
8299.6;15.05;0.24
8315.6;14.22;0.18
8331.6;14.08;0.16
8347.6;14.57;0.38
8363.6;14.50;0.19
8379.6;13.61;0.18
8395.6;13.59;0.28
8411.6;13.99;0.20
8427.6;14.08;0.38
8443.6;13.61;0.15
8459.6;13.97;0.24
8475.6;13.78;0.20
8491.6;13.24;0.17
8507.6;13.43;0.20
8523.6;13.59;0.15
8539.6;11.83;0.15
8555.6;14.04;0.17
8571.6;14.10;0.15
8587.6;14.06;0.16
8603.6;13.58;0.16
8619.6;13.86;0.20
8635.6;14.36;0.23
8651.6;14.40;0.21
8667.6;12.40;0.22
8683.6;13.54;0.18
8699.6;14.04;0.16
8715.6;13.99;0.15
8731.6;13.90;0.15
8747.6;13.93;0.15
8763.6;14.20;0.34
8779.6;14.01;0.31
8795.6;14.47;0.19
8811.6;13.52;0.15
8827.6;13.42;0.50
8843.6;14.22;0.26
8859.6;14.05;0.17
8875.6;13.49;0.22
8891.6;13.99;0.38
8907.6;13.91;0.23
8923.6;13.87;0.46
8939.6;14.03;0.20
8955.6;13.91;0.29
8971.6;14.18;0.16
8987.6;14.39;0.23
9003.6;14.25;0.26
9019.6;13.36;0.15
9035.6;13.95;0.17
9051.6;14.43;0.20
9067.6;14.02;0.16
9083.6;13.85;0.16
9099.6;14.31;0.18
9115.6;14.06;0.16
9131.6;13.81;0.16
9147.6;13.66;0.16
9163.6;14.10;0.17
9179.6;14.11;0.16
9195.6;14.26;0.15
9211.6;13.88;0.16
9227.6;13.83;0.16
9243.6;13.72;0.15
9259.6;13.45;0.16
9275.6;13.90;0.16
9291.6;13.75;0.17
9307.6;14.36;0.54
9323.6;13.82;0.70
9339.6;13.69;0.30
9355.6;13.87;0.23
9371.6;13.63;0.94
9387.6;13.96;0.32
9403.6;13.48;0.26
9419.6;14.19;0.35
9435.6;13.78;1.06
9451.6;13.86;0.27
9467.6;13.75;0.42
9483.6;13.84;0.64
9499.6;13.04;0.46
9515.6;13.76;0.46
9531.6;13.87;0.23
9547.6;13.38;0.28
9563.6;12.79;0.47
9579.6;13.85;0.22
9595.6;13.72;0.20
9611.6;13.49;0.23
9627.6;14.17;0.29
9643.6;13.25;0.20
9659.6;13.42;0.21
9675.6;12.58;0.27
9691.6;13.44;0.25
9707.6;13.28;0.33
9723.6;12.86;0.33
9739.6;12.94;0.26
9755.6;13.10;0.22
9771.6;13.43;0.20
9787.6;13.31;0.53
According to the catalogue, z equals 0.00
